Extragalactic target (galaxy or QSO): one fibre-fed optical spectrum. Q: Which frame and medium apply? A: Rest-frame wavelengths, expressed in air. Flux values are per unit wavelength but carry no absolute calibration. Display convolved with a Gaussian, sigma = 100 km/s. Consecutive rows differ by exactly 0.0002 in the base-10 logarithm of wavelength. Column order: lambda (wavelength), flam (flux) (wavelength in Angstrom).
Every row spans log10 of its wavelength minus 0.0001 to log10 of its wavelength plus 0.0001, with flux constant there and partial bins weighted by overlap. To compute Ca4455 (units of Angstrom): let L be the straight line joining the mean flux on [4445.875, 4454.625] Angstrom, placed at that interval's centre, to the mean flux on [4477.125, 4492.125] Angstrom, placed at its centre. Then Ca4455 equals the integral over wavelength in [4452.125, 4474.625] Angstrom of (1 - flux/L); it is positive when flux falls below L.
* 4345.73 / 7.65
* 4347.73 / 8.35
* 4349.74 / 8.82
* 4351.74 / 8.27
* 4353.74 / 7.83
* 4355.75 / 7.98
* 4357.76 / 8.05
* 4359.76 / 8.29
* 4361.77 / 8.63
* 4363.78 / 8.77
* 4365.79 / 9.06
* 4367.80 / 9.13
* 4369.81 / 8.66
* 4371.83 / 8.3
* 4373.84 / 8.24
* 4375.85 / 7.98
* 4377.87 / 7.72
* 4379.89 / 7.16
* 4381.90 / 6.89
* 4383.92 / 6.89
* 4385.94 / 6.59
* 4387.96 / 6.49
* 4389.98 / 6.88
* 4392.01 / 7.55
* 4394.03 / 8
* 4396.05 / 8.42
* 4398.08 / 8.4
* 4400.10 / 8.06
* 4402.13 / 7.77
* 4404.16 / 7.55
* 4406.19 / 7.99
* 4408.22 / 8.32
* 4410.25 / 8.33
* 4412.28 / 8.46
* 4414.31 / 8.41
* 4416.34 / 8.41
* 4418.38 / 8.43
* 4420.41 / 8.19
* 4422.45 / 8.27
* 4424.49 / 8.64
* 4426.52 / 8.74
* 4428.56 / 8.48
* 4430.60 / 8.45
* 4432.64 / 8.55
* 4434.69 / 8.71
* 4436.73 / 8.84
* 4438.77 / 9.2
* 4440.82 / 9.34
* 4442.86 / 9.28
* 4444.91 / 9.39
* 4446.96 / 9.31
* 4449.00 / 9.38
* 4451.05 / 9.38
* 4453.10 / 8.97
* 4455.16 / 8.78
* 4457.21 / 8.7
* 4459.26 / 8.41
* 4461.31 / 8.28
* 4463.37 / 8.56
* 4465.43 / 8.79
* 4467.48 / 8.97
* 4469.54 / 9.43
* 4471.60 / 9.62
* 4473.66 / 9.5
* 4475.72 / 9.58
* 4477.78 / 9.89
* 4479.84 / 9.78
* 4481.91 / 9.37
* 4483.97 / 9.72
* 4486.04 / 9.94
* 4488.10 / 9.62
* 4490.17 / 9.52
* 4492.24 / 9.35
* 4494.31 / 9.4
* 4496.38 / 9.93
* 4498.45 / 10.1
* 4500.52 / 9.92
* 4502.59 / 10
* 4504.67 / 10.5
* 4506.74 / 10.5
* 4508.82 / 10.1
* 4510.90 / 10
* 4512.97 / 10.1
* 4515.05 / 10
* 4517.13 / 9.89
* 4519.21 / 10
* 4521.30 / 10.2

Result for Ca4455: 1.17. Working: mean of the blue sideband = 9.23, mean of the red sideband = 9.66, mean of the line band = 8.91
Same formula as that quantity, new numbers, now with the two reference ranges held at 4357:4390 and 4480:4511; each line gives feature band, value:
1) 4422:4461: 0.4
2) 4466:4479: 0.0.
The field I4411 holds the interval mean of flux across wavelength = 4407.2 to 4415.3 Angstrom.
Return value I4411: 8.38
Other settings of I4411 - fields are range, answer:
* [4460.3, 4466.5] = 8.54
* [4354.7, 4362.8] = 8.23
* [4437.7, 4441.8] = 9.26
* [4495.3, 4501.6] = 9.99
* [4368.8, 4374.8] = 8.4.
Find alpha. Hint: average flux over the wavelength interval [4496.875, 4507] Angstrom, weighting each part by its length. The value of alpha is 10.2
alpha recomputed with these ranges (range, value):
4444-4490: 9.25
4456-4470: 8.71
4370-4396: 7.47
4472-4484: 9.63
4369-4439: 8.04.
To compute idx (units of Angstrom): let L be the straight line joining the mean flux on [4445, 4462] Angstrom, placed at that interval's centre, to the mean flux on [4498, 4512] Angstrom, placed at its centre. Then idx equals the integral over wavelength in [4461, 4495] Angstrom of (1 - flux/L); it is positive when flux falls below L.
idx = 0.47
